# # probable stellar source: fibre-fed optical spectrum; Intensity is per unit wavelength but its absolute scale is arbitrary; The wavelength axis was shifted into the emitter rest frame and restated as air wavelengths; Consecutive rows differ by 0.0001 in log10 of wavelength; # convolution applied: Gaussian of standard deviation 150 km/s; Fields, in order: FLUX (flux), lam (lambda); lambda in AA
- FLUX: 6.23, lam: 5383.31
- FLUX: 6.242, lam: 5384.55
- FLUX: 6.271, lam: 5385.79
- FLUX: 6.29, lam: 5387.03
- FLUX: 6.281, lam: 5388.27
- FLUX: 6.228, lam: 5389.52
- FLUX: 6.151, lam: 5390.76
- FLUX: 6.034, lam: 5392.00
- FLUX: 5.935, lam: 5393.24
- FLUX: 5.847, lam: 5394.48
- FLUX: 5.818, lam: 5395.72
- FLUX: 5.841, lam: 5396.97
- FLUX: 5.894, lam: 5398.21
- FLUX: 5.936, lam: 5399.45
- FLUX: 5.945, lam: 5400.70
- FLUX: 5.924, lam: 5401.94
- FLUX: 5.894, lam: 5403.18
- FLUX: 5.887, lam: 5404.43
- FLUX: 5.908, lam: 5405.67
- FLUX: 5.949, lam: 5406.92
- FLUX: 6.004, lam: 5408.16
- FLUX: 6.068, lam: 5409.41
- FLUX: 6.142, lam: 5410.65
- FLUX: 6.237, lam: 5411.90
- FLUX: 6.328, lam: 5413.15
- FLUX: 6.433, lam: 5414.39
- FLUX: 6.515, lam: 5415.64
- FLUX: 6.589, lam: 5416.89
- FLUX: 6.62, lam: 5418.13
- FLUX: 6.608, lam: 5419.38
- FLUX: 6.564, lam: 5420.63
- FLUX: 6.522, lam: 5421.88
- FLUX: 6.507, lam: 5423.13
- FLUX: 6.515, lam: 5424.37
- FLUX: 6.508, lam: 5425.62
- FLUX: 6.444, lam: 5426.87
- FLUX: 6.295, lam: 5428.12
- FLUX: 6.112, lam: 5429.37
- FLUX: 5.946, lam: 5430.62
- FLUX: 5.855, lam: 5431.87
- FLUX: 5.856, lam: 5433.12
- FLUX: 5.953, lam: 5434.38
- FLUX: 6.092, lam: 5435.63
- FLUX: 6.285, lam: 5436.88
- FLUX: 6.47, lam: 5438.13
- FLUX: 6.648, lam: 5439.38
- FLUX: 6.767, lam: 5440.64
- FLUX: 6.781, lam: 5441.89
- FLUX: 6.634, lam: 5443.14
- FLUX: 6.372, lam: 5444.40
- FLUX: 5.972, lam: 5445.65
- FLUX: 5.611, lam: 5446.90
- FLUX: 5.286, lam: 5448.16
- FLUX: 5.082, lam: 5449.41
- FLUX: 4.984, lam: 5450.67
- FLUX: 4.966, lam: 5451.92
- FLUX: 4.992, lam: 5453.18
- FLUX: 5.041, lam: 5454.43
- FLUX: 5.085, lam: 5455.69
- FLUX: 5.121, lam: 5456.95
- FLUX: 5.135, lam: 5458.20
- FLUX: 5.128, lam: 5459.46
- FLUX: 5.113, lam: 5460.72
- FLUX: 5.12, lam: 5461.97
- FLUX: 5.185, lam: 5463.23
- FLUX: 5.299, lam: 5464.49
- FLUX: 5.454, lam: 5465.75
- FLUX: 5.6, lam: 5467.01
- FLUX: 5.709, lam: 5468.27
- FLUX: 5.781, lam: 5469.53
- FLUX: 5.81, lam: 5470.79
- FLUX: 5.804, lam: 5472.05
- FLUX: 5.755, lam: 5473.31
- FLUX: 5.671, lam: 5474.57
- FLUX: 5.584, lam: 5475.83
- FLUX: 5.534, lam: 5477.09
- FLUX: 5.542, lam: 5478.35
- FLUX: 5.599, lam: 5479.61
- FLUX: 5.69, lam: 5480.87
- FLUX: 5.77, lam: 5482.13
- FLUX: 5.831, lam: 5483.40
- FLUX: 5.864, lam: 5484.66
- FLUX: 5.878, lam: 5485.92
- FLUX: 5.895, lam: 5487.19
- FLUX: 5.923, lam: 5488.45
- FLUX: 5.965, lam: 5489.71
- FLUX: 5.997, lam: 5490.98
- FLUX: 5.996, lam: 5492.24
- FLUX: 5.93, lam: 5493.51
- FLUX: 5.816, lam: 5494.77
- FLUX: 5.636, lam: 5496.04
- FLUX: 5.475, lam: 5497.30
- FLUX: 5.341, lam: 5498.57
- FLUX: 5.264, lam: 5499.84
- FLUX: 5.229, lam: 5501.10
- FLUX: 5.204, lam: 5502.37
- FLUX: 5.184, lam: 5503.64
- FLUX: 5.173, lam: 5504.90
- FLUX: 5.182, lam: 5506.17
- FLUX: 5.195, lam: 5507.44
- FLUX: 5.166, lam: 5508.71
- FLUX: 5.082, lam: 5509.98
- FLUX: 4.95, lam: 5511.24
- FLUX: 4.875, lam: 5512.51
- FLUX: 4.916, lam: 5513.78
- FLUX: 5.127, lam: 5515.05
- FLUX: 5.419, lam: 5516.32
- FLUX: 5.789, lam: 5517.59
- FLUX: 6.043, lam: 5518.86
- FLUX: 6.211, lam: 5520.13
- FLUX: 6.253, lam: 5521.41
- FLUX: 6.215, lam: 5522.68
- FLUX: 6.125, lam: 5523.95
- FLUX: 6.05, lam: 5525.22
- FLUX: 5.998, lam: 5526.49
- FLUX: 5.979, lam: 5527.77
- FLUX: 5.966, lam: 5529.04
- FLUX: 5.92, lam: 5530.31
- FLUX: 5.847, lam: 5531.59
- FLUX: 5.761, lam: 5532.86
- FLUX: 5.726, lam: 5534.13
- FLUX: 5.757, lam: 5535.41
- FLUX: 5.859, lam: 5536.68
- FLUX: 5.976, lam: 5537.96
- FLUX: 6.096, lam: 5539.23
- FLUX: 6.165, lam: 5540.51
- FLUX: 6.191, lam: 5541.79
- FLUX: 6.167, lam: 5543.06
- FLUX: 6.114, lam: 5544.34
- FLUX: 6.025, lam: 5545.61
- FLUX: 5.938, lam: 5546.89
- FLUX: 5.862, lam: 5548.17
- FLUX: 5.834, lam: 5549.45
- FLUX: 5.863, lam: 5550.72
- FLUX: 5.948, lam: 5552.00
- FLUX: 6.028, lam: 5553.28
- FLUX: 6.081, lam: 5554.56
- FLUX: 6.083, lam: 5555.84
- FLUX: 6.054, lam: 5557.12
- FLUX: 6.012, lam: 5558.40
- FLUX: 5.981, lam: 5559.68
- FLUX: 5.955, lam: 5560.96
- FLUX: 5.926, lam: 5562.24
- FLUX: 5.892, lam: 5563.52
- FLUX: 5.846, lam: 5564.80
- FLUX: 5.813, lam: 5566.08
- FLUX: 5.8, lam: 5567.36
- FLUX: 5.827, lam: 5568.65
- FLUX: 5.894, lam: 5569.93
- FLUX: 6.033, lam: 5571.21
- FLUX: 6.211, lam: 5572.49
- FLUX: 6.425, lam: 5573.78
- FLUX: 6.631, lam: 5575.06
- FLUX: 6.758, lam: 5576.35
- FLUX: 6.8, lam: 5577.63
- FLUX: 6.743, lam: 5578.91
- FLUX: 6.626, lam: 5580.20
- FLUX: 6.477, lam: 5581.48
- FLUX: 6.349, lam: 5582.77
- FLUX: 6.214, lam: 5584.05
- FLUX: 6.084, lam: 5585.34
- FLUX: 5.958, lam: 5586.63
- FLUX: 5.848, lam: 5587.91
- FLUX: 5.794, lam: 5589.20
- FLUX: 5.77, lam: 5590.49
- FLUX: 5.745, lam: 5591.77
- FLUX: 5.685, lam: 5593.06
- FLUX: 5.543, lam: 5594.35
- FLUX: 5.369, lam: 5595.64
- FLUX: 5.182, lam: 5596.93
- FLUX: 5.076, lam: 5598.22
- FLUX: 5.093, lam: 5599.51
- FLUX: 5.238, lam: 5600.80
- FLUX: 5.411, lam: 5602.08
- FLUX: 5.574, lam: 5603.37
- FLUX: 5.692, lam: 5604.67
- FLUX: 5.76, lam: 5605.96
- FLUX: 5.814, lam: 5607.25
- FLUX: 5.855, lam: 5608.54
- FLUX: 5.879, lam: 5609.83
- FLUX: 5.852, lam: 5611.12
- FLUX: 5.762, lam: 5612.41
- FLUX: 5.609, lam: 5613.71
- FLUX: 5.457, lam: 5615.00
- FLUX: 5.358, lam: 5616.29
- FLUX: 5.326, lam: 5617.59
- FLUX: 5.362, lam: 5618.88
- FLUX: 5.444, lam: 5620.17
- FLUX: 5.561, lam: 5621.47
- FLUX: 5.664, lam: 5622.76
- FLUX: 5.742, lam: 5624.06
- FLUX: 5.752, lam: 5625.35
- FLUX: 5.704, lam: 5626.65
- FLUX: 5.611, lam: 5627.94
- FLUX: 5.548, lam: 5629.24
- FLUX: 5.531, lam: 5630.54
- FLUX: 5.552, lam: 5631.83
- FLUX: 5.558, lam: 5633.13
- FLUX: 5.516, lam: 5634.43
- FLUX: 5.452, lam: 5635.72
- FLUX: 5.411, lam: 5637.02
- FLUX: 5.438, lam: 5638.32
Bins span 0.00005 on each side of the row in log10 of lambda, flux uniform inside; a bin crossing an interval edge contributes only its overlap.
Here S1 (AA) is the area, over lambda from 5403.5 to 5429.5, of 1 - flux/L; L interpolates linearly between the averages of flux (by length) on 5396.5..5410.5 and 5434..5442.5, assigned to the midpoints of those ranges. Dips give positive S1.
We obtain -0.8 AA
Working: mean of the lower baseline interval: 5.94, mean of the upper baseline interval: 6.44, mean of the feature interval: 6.32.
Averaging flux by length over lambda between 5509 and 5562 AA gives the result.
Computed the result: 5.86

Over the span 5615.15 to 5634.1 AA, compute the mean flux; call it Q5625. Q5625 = 5.55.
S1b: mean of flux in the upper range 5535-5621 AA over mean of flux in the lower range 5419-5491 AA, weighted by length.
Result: 1.01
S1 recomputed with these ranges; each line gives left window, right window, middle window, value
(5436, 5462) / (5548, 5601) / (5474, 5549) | 1.34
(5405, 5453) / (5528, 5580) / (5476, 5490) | 0.80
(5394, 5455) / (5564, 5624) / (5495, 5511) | 1.86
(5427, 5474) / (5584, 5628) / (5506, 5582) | -3.73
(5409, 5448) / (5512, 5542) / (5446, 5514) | 7.05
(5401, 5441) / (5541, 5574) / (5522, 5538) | 0.28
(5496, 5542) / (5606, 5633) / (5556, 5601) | -2.77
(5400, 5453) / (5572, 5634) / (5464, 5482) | 1.21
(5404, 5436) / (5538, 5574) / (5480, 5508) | 2.30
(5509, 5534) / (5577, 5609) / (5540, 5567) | -1.06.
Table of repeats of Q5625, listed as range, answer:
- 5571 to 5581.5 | 6.55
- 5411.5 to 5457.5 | 6.07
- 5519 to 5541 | 5.99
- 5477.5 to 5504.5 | 5.66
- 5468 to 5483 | 5.69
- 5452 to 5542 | 5.6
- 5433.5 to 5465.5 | 5.64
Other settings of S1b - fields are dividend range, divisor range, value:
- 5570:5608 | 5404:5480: 1.01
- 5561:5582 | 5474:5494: 1.07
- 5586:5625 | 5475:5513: 1.01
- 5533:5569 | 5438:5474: 1.06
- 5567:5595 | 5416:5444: 0.96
